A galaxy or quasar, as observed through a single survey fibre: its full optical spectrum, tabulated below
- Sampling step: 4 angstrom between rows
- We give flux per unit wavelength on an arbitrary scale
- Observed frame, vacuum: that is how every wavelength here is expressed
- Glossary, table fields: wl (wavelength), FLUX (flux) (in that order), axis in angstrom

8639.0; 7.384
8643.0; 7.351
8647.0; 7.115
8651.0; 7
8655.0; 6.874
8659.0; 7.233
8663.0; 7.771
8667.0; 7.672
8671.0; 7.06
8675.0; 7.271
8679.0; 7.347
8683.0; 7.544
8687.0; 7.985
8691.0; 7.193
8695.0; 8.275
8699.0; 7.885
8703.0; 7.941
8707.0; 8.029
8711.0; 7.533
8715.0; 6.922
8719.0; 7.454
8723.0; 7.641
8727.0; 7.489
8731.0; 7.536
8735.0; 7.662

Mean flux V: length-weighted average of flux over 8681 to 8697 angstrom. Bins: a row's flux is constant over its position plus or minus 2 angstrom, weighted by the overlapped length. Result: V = 7.75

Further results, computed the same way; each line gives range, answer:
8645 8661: 7.06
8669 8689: 7.44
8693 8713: 7.93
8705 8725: 7.52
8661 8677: 7.44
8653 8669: 7.39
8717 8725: 7.55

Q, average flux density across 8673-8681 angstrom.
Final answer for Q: 7.31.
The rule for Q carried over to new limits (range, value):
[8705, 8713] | 7.78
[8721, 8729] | 7.56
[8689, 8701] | 7.78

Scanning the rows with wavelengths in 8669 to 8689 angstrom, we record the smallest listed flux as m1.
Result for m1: 7.06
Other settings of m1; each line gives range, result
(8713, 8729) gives 6.922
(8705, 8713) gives 7.533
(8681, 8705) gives 7.193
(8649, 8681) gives 6.874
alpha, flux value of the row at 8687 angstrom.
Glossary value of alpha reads 7.985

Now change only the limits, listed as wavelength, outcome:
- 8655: 6.874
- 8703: 7.941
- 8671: 7.06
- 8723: 7.641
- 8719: 7.454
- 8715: 6.922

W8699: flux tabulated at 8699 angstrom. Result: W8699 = 7.885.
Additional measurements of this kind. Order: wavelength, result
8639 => 7.384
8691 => 7.193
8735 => 7.662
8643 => 7.351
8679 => 7.347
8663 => 7.771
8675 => 7.271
